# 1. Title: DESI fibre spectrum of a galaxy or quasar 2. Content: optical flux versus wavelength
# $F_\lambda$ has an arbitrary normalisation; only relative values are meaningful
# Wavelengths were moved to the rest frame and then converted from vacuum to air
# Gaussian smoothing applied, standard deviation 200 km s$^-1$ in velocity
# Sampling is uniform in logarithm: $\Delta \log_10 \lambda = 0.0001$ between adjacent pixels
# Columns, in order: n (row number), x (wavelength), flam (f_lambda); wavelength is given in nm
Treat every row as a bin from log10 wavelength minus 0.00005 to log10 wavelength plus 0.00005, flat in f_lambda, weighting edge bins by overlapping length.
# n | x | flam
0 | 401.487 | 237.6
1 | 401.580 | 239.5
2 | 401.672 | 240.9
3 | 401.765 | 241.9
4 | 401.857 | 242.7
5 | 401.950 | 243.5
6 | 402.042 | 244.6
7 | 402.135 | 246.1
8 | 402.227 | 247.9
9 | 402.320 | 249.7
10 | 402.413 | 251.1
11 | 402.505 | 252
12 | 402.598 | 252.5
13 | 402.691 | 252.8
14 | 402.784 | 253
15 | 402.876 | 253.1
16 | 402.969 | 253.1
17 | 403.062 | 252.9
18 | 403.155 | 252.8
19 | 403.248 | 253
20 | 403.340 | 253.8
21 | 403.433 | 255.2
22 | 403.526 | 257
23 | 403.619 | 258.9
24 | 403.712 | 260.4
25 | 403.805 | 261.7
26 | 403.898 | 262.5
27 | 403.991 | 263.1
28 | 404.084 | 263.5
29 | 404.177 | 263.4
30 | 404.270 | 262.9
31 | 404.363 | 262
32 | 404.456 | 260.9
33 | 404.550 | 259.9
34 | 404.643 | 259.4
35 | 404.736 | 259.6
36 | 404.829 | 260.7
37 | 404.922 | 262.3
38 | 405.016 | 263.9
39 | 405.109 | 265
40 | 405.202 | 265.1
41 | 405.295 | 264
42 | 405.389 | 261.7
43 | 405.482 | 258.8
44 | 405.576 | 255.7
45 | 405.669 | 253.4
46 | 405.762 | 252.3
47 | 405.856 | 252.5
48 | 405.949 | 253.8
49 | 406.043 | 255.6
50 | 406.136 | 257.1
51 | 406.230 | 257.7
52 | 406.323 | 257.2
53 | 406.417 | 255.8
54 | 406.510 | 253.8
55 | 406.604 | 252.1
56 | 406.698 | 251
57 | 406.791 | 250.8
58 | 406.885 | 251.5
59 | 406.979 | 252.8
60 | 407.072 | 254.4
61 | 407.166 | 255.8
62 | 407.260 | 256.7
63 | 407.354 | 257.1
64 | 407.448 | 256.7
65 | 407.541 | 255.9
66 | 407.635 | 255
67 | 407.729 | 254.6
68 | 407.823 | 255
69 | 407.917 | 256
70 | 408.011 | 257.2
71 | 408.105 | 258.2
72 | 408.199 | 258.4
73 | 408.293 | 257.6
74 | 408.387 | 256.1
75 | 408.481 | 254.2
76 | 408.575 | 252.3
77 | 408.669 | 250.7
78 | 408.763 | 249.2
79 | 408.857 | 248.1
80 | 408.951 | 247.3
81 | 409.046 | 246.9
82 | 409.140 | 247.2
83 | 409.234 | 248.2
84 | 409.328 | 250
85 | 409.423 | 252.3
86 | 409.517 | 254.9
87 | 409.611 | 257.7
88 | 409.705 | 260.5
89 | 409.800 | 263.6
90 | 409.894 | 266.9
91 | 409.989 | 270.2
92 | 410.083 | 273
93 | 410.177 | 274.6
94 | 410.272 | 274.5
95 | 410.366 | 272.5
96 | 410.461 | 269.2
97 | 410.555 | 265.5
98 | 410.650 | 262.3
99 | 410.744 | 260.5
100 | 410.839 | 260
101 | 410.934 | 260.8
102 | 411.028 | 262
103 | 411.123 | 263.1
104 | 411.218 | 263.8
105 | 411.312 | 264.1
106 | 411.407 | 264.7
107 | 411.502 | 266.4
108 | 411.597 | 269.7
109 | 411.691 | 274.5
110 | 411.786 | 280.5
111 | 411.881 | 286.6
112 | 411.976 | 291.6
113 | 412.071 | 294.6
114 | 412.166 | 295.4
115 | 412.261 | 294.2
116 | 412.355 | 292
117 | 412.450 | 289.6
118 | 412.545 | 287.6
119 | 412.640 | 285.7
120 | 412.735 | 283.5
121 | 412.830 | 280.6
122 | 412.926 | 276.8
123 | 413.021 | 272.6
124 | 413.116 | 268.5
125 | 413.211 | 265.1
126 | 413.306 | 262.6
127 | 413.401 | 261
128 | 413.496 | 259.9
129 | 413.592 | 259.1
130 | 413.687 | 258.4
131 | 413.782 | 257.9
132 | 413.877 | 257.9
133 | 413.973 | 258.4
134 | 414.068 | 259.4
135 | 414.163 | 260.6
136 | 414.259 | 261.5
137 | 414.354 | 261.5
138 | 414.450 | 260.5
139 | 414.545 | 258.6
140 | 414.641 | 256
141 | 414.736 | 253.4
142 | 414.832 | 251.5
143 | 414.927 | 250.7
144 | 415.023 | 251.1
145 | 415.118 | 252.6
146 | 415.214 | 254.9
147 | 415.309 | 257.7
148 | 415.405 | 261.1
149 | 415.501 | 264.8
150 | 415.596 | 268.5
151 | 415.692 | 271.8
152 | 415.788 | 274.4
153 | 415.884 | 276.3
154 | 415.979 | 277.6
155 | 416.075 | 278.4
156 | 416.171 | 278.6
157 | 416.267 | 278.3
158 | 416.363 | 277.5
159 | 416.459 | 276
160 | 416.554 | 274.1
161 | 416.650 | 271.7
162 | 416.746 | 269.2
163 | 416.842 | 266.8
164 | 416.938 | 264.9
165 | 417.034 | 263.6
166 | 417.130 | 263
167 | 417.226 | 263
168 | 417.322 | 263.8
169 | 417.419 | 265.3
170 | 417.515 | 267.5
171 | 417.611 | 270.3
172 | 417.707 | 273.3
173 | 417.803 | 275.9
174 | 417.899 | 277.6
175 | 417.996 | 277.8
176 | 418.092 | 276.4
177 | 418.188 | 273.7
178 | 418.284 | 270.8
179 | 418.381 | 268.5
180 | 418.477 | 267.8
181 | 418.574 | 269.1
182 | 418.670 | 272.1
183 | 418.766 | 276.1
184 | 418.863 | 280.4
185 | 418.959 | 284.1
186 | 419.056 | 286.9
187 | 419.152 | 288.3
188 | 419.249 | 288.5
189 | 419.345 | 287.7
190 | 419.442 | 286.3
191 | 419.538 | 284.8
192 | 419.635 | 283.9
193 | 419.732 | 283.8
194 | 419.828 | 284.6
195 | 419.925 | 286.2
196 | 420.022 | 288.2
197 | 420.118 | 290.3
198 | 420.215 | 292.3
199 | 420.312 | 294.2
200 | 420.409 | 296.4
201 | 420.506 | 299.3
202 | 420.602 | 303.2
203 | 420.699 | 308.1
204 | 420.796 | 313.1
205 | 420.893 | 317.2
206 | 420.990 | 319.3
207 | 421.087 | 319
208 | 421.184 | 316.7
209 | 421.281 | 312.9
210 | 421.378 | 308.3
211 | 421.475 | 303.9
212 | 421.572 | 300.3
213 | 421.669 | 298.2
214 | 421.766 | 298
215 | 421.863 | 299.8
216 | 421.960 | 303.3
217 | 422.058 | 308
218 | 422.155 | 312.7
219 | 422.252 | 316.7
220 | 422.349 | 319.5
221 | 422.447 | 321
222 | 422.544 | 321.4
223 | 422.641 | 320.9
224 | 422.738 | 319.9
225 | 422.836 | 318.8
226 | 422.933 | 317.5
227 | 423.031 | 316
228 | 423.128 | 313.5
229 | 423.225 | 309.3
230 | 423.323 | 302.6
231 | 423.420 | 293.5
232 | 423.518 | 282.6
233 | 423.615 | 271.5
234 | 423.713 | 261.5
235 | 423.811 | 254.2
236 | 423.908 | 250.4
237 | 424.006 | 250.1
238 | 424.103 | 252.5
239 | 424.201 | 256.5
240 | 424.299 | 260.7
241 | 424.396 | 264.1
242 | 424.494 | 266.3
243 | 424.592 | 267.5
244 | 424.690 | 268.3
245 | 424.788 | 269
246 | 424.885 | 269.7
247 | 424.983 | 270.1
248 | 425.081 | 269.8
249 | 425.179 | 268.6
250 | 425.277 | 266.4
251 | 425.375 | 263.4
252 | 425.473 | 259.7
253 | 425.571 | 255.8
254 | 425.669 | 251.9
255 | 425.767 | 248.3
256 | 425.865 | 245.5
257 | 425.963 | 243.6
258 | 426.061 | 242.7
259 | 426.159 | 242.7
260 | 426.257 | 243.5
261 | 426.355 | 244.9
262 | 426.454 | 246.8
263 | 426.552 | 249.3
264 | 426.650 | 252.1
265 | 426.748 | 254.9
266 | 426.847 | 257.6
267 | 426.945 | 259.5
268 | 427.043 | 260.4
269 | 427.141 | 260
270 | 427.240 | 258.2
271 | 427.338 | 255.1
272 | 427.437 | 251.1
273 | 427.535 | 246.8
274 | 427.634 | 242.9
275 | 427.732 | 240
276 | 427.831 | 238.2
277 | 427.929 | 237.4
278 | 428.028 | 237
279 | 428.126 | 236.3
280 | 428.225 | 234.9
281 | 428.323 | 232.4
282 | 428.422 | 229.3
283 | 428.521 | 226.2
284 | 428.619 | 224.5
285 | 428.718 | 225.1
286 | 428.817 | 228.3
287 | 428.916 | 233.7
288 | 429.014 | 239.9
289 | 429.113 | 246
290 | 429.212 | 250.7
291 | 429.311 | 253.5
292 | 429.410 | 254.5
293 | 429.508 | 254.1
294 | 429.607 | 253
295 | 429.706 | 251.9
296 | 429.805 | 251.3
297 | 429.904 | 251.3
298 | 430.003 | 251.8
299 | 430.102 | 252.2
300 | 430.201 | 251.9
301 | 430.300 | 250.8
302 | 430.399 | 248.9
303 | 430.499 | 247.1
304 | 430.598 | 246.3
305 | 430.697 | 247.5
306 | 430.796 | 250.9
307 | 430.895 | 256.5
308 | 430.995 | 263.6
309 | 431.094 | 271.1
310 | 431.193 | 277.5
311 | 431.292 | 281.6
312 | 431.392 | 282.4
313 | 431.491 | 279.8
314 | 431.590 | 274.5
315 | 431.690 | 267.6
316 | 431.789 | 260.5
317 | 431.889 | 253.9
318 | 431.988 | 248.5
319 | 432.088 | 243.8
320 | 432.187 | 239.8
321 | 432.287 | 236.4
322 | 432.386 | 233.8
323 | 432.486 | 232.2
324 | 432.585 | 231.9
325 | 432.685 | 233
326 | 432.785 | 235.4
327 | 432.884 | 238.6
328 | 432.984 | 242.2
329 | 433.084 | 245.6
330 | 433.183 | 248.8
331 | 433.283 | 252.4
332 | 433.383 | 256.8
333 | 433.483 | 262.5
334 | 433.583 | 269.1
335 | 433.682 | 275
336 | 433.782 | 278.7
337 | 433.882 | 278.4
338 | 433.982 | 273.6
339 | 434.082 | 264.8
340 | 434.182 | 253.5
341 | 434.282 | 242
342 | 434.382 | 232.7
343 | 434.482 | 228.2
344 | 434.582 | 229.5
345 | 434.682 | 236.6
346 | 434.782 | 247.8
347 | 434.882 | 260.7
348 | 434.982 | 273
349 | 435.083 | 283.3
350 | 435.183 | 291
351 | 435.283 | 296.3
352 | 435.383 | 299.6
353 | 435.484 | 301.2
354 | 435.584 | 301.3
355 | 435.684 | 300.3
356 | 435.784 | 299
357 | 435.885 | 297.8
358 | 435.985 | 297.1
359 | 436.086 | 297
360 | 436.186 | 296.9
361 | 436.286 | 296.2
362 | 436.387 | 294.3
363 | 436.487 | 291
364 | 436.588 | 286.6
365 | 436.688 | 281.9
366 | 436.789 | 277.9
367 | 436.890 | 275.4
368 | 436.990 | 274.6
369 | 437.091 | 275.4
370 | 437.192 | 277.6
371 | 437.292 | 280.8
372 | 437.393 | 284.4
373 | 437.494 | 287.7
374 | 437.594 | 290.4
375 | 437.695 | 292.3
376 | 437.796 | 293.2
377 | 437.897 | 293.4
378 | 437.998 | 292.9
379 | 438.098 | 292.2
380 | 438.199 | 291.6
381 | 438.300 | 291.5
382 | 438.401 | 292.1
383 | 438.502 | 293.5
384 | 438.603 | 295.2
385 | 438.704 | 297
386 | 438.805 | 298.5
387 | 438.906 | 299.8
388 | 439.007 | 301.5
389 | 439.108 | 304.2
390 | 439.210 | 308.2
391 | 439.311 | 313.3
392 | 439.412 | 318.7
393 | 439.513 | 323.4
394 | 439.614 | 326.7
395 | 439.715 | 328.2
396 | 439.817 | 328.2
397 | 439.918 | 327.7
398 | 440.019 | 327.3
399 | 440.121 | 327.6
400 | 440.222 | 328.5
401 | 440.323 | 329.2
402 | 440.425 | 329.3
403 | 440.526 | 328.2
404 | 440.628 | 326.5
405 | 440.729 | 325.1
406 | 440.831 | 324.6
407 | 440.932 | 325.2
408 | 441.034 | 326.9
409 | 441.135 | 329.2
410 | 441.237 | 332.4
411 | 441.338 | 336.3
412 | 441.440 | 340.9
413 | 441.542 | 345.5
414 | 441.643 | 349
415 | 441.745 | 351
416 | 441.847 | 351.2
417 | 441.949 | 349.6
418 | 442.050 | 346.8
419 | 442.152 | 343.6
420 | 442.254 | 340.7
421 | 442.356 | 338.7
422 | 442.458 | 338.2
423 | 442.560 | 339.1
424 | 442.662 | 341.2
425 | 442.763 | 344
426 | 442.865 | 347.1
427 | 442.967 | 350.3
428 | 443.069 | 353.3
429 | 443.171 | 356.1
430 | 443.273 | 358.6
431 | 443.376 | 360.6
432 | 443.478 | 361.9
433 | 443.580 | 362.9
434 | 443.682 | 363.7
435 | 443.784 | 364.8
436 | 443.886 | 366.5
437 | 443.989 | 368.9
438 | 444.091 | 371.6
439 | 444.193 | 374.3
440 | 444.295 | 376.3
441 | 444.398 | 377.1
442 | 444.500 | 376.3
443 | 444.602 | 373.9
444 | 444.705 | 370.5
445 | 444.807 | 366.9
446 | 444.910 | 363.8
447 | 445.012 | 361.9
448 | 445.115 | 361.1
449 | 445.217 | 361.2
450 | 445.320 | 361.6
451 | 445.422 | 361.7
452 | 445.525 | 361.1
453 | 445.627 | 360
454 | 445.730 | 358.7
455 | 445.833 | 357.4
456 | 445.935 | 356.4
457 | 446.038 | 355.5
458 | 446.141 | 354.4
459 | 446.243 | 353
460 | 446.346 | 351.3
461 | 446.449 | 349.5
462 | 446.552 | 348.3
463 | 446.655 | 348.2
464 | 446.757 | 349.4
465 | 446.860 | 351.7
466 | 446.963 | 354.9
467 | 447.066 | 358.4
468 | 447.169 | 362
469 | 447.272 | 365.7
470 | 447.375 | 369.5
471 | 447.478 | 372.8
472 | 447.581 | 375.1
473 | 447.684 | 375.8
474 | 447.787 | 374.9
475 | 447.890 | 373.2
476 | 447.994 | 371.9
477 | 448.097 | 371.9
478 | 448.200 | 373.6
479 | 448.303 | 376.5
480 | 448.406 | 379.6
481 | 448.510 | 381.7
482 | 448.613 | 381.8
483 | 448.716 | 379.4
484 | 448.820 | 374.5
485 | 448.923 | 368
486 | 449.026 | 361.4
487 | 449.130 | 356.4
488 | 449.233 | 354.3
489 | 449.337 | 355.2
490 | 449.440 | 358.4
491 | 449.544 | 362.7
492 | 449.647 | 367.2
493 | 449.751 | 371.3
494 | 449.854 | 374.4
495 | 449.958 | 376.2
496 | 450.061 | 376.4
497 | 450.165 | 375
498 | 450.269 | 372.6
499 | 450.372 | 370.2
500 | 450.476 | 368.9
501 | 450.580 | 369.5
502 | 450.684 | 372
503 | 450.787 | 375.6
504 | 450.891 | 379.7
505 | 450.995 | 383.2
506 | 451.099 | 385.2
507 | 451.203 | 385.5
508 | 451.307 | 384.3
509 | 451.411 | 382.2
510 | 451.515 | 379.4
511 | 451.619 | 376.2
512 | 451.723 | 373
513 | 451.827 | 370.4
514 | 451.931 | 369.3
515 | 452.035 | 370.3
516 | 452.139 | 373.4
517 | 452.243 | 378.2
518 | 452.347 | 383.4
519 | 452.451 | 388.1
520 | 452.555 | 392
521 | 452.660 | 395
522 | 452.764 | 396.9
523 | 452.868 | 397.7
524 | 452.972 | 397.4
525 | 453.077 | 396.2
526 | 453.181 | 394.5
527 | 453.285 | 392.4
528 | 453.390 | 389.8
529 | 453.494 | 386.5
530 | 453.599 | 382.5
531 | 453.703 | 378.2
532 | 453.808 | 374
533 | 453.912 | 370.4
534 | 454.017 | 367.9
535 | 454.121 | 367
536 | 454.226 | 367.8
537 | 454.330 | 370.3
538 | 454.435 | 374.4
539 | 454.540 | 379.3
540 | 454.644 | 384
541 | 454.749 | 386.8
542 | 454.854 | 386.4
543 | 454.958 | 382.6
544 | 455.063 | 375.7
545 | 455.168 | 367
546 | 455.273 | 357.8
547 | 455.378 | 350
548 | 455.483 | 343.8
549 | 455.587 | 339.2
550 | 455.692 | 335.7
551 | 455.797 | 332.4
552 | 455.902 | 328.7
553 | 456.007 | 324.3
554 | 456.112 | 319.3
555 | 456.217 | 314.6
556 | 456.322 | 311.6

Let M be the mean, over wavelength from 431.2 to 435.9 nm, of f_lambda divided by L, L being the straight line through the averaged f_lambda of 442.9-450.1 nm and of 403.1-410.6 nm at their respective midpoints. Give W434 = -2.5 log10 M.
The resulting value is 0.25 mag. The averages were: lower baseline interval 258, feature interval 261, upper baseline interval 365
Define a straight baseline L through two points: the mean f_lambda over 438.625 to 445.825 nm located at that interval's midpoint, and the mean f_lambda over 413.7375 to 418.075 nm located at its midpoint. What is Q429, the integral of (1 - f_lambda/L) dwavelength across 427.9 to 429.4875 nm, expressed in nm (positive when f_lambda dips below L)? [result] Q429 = 0.347 nm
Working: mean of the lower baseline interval 266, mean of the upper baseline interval 343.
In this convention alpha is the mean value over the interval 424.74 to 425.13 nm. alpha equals 270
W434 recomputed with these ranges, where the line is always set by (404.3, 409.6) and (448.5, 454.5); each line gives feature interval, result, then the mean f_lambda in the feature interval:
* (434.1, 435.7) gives 0.24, 267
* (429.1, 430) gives 0.25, 252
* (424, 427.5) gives 0.19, 257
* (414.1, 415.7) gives 0.08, 258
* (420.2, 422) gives -0.04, 306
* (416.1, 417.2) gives 0.04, 271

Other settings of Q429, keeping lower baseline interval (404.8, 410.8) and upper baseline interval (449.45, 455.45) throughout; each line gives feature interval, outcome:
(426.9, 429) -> 0.478 nm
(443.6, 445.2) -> -0.057 nm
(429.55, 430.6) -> 0.221 nm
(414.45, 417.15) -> 0.129 nm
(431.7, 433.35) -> 0.413 nm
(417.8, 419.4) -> 0.049 nm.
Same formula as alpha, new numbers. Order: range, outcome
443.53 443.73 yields 364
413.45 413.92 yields 259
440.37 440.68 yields 328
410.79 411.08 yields 260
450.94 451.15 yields 384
